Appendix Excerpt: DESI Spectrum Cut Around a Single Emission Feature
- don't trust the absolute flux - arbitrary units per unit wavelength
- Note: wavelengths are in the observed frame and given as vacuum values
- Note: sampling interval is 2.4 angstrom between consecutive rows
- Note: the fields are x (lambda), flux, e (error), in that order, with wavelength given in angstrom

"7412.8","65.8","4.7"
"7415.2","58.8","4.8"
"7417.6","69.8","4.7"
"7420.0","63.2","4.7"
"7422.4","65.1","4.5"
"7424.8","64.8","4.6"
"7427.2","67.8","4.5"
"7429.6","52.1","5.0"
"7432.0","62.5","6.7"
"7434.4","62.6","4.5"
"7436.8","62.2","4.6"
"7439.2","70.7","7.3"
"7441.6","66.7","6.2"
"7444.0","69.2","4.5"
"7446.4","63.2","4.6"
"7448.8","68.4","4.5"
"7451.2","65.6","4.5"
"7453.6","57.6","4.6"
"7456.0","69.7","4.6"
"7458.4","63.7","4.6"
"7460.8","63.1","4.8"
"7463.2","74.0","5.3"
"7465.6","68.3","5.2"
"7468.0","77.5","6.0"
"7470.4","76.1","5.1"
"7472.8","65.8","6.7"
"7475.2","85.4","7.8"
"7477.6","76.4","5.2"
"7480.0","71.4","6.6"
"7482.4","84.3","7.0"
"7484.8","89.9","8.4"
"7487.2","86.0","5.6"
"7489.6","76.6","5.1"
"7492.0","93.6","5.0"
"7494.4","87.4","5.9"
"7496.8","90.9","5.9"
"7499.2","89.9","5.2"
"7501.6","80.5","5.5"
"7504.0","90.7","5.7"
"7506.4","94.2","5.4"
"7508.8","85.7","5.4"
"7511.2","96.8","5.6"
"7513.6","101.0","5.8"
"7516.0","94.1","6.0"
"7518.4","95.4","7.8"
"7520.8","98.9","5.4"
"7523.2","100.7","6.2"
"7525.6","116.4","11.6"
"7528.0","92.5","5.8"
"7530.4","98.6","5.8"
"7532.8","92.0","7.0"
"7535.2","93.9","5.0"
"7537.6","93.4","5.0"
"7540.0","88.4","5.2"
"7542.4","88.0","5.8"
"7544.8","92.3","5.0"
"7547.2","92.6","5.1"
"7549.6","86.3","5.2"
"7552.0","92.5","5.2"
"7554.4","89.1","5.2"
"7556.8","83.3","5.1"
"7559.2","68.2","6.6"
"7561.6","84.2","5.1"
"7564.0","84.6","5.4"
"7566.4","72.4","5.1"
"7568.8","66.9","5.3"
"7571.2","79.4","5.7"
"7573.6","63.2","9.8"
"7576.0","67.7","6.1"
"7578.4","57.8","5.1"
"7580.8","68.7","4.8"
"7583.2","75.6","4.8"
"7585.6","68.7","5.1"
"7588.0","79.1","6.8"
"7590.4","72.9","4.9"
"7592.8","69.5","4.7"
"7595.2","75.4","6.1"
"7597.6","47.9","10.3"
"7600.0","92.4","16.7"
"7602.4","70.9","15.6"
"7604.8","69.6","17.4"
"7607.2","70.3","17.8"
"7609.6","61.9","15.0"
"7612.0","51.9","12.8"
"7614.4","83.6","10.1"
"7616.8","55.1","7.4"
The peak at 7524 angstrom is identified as Mg II 2798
